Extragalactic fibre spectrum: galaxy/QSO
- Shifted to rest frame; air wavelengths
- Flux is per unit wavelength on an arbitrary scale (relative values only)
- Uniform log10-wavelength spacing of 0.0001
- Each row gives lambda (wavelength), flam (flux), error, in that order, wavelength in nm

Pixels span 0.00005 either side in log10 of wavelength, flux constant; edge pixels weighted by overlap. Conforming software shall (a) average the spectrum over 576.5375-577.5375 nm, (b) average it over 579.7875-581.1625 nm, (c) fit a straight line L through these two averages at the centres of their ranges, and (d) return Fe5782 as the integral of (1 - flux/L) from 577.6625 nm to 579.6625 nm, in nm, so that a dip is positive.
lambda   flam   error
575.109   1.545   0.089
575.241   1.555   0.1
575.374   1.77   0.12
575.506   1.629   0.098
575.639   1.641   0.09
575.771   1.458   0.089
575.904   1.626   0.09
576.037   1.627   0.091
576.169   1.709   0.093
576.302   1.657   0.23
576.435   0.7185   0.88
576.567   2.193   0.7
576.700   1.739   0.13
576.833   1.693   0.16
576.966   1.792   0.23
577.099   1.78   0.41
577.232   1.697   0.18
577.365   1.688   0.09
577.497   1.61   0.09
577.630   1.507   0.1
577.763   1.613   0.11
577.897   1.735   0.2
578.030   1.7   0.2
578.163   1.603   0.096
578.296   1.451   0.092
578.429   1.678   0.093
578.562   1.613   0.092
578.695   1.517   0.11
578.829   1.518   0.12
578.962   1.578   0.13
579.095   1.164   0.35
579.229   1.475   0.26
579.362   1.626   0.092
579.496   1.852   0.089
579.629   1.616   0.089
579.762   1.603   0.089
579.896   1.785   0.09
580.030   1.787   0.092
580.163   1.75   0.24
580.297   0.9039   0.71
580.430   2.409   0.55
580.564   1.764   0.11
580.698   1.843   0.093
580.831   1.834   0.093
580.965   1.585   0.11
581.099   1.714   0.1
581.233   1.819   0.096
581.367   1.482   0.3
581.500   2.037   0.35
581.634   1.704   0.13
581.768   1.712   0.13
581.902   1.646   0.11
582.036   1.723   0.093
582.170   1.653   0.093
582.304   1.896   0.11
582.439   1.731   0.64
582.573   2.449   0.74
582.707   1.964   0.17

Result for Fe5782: 0.19 nm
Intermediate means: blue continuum 1.76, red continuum 1.73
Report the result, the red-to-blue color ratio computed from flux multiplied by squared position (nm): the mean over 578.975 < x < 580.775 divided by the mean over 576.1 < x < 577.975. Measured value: 1.0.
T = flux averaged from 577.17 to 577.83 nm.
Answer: 1.62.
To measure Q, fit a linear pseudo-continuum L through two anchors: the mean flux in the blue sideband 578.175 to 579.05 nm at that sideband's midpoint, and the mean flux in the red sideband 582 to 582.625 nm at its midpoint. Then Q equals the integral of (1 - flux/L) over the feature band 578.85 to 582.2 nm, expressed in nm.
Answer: 0.08 nm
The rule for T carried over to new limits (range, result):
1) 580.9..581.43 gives 1.65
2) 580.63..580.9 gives 1.84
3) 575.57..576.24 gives 1.61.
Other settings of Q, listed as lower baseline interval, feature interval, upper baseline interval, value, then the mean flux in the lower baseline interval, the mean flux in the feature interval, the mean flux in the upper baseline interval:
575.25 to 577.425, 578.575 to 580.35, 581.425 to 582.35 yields 0.16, 1.65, 1.56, 1.76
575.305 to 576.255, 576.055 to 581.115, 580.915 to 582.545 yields 0.13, 1.64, 1.64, 1.74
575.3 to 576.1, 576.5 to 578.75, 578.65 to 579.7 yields -0.15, 1.62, 1.68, 1.54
